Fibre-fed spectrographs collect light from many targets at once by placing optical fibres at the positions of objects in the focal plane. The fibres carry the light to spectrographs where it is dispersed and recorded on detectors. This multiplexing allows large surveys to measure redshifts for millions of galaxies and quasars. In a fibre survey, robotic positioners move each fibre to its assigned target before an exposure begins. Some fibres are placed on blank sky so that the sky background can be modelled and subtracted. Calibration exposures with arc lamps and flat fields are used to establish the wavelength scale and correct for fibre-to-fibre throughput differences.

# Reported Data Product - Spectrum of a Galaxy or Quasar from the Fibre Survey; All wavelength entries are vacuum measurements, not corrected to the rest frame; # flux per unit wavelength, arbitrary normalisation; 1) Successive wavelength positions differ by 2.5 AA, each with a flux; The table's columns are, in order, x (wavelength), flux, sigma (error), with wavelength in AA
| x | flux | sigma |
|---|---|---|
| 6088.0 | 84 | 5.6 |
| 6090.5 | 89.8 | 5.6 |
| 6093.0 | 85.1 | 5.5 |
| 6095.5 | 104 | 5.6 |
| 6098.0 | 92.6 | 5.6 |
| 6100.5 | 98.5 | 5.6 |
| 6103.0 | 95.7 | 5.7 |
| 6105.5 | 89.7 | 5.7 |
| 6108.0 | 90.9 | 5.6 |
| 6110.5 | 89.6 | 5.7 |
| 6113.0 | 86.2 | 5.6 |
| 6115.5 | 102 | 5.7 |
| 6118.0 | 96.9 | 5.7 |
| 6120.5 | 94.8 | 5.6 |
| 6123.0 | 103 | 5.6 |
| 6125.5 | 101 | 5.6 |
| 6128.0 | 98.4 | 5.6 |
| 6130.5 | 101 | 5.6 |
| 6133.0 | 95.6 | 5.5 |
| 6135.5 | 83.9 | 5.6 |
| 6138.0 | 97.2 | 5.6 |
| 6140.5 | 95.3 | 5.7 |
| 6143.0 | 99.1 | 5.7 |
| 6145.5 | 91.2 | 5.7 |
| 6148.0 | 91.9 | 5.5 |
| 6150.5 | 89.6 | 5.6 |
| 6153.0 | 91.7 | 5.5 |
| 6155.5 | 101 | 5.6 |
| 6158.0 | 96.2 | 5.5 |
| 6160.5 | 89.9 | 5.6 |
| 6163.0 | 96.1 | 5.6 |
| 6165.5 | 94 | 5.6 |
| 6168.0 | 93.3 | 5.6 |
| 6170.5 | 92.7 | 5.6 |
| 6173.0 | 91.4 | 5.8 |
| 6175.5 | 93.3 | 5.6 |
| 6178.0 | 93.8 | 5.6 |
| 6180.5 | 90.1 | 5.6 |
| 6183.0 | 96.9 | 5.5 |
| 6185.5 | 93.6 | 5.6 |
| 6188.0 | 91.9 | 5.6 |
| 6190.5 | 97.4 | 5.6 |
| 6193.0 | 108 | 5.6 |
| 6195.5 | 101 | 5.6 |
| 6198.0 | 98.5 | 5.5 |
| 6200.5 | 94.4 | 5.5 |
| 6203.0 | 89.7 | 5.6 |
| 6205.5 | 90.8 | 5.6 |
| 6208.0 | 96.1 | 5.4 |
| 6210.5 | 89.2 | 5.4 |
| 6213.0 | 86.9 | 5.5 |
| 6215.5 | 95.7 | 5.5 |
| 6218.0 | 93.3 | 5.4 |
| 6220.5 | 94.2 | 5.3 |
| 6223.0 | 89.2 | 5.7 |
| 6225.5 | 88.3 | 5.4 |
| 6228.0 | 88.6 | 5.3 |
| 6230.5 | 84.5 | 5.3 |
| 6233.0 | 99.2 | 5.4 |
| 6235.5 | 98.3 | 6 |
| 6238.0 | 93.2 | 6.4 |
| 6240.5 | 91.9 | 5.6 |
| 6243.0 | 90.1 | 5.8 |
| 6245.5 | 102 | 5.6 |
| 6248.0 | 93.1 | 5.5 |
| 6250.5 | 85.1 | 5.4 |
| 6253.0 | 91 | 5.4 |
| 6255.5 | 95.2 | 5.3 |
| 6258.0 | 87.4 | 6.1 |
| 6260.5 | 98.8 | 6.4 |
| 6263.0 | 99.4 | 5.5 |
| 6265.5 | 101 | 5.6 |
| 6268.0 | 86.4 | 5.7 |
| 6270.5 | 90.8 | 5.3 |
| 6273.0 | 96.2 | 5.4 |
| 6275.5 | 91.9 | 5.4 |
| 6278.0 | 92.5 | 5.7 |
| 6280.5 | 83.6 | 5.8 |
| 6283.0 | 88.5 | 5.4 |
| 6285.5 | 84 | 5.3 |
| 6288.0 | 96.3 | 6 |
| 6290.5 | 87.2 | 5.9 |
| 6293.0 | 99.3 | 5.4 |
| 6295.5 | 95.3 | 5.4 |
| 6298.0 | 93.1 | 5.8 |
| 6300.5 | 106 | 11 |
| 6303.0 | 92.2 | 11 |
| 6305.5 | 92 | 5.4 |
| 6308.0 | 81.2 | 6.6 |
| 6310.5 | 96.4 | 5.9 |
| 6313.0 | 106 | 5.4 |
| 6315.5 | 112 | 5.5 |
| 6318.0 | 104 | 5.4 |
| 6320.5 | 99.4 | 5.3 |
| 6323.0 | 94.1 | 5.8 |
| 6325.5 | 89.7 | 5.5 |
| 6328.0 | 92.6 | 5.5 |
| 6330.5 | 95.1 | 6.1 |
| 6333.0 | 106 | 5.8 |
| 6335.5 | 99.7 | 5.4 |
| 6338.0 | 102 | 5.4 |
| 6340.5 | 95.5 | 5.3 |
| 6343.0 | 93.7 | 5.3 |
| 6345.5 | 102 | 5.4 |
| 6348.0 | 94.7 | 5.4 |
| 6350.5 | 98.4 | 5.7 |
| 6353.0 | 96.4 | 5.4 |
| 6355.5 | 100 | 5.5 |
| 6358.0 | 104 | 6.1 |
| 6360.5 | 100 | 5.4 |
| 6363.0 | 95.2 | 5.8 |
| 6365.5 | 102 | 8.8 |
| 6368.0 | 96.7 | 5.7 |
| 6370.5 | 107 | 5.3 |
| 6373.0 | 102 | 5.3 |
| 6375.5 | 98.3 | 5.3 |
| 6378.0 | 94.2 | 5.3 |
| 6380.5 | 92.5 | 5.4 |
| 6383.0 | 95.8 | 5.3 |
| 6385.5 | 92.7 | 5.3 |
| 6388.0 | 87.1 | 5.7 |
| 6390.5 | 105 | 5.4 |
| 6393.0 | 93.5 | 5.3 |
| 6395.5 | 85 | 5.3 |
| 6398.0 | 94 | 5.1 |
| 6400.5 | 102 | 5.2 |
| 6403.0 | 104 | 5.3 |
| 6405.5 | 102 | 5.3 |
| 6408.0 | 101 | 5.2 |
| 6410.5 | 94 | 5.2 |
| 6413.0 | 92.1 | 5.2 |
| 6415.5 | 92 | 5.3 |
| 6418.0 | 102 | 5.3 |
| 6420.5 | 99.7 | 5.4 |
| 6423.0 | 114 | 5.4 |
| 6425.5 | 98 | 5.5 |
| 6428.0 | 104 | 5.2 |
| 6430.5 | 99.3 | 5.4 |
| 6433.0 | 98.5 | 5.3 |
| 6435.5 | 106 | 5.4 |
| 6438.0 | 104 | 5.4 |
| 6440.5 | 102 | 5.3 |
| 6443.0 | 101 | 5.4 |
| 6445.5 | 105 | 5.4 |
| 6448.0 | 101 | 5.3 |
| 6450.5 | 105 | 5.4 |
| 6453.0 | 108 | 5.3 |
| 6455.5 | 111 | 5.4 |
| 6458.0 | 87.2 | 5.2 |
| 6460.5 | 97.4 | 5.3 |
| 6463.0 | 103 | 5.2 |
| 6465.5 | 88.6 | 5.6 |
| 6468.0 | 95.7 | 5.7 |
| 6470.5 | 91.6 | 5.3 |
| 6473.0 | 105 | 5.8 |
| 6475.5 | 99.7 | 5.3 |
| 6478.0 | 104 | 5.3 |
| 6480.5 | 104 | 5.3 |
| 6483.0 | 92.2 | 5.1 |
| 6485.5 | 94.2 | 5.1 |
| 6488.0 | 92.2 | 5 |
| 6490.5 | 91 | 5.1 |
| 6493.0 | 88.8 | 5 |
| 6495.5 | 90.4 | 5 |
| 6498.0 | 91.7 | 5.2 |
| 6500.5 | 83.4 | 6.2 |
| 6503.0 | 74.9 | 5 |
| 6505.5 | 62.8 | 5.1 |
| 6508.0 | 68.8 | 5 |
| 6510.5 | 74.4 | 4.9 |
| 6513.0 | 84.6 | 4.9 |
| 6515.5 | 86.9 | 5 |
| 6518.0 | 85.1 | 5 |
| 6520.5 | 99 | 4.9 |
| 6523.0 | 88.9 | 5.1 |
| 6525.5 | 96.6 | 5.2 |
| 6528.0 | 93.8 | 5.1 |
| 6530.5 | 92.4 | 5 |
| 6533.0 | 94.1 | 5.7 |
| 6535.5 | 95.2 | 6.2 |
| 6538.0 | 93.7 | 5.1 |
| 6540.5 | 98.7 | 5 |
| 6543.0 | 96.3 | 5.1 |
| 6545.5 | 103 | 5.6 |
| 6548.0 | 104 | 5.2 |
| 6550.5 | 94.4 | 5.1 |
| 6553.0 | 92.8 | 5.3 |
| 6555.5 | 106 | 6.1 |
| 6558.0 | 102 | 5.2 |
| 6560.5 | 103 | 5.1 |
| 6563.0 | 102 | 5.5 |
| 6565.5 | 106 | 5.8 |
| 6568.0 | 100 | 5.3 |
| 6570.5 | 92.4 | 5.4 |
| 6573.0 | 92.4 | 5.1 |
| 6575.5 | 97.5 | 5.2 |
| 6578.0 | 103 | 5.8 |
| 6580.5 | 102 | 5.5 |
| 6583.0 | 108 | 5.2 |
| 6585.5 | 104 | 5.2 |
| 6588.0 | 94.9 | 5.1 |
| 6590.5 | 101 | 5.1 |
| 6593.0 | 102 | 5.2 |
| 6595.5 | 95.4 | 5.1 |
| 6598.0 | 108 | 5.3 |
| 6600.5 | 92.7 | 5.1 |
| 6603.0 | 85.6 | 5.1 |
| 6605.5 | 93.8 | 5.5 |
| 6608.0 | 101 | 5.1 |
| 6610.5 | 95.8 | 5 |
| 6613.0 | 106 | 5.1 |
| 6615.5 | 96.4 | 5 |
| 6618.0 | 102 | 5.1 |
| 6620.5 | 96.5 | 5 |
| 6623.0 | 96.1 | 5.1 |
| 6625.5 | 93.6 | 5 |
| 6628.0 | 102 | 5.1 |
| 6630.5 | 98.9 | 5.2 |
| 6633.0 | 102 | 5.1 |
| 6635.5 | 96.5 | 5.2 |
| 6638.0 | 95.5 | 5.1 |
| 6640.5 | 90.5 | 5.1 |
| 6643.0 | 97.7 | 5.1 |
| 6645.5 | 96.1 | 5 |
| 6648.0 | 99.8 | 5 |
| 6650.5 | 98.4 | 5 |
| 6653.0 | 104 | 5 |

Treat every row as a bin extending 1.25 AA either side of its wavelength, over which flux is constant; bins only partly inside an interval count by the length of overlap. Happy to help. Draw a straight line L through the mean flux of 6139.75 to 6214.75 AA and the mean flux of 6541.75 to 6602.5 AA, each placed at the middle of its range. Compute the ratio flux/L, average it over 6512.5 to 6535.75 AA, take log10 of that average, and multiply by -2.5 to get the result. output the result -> 0.09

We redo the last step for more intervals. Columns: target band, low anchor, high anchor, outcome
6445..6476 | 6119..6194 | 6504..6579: -0.07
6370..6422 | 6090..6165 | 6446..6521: -0.05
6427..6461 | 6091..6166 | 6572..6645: -0.06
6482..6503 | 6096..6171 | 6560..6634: 0.10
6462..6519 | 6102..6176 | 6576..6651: 0.10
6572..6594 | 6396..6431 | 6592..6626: -0.03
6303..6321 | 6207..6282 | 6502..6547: -0.08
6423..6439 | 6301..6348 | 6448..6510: -0.09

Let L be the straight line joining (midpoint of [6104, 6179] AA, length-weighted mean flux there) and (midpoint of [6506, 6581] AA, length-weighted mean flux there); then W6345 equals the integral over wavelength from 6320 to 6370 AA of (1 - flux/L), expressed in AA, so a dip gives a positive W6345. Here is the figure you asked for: -1.85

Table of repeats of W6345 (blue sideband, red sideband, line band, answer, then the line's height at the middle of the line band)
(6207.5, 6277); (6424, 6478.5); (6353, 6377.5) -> -0.69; 97.4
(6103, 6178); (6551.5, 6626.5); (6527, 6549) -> 0.40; 98.5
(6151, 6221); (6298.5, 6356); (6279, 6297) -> 1.13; 96.7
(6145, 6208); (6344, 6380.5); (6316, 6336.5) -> 0.02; 98.2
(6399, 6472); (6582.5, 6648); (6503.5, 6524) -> 3.79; 99.3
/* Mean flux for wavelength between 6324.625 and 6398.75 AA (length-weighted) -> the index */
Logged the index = 97.1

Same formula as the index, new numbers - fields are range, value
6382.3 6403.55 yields 95.2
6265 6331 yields 94.2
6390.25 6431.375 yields 98.8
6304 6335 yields 97.4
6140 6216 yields 94.2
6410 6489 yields 99.8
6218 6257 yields 92.3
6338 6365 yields 98.3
